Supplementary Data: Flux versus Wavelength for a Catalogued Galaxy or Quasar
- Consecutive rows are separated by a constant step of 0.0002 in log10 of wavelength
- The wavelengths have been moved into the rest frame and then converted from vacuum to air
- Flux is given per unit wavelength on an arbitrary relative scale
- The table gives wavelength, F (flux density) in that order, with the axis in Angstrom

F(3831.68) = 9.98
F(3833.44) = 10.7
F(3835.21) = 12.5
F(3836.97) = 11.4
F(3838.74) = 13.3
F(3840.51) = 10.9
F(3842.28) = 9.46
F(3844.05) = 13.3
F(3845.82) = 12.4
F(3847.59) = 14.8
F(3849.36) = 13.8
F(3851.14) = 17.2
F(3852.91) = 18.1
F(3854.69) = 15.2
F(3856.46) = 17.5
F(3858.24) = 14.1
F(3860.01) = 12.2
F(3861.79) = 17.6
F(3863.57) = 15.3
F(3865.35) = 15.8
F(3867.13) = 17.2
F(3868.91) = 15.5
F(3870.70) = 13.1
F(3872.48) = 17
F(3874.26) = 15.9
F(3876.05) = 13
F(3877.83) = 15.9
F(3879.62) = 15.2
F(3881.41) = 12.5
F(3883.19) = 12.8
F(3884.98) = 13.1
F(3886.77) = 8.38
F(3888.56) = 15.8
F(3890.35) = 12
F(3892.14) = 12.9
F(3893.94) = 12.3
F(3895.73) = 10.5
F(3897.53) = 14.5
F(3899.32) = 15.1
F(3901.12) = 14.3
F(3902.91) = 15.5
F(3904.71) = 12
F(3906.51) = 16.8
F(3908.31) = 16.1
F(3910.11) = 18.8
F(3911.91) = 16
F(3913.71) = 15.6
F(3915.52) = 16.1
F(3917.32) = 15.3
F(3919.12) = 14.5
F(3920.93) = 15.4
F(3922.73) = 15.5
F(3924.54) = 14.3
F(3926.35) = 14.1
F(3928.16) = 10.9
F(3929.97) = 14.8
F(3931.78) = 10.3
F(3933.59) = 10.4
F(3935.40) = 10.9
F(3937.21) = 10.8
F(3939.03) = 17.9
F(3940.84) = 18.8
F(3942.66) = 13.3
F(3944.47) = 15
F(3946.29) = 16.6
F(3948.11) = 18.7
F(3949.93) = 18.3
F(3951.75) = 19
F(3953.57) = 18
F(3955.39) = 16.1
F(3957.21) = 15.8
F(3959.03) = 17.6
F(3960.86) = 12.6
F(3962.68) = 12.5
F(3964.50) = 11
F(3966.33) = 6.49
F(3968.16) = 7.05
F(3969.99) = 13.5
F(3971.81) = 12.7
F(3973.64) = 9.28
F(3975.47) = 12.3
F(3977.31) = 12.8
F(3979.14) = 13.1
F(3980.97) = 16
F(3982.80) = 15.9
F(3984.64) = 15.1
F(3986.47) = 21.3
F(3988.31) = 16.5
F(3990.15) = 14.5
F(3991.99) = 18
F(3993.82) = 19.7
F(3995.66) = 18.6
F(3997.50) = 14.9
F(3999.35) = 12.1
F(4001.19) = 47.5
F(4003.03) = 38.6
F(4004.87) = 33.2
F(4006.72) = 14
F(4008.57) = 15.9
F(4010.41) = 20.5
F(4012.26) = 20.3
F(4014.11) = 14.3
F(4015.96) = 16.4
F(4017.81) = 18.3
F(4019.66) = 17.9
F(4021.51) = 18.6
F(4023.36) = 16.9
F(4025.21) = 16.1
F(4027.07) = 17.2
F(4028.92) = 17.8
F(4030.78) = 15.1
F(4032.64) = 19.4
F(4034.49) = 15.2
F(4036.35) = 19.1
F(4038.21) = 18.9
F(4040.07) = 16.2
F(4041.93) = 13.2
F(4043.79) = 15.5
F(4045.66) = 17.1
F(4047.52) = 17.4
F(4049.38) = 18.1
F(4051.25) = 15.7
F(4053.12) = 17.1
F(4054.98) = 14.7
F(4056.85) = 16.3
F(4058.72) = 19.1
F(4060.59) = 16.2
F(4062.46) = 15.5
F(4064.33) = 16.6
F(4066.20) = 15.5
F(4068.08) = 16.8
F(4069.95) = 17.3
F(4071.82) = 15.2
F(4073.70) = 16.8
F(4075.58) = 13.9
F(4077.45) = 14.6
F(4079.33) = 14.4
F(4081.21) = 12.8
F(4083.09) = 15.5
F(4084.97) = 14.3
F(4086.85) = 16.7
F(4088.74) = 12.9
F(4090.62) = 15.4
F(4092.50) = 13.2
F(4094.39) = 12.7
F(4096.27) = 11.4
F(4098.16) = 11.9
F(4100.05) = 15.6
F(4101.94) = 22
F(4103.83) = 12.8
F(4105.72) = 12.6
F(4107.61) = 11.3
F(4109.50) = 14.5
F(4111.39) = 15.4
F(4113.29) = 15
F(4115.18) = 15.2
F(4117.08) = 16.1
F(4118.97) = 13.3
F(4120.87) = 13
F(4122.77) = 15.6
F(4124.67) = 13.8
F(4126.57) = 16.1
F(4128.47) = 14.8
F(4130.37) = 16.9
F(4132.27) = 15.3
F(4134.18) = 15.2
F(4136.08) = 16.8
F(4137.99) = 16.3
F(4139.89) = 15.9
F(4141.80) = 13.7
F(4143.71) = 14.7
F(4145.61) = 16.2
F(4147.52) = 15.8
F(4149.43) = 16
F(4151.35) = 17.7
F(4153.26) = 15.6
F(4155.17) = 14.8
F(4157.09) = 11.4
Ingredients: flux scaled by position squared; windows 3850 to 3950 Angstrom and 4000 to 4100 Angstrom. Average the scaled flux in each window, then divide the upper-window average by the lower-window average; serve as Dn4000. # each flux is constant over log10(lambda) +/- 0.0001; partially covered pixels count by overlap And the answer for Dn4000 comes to 1.27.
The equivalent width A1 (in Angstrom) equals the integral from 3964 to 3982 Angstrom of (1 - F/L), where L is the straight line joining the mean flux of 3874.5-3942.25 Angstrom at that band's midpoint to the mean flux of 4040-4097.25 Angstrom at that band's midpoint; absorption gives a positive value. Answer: 3.9 Angstrom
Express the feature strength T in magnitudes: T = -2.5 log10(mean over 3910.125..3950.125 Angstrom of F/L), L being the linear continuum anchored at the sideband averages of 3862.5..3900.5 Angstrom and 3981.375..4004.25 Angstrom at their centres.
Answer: 0.16 mag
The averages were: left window 14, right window 21.1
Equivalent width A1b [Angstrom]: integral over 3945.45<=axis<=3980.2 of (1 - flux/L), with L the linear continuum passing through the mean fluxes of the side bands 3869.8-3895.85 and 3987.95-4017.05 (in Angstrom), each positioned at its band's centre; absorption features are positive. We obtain 8.5 Angstrom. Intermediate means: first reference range 13.4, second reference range 21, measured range 13.9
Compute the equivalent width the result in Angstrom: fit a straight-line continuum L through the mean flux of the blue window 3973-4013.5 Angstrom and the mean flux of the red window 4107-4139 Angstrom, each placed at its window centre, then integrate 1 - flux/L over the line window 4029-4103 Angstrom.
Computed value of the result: 4.6 Angstrom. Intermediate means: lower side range 19.1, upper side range 15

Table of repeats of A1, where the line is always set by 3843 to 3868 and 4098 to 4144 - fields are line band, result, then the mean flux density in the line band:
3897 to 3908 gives 0.3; 14.8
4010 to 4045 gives -4.7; 17.2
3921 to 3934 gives 1.8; 13.2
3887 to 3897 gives 1.8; 12.5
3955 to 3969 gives 2.7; 12.3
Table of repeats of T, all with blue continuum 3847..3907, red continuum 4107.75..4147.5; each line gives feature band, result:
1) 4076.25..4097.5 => 0.079 mag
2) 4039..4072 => -0.097 mag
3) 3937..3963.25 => -0.111 mag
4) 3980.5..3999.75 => -0.135 mag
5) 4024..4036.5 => -0.145 mag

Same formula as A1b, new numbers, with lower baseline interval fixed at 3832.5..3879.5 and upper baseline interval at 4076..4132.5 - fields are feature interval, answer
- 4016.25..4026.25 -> -2.1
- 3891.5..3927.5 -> -0.9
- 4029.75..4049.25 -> -3.1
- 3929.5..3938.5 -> 1.8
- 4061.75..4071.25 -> -1.2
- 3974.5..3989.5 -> -0.9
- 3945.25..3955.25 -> -2.4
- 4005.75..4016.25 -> -1.9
